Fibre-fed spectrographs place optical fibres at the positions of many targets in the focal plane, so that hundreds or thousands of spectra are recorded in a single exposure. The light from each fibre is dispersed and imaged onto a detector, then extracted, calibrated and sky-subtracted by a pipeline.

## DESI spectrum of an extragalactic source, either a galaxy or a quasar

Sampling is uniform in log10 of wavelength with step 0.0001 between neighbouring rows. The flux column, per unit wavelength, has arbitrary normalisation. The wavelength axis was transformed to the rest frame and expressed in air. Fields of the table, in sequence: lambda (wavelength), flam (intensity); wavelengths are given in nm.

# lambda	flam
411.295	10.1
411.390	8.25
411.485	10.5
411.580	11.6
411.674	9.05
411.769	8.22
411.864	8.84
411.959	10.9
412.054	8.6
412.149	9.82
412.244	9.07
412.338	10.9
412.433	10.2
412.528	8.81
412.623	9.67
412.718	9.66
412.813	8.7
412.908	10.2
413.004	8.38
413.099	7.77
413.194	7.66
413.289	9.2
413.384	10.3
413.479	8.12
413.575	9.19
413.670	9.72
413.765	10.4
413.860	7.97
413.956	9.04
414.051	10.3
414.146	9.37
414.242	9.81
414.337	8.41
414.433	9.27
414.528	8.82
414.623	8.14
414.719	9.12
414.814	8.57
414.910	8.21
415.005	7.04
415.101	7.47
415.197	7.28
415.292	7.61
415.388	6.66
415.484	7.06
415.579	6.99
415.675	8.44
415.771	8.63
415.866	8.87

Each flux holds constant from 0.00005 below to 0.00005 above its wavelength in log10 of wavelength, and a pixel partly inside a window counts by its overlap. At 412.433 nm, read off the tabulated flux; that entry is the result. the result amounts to 10.2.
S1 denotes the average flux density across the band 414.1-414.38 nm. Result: 9.2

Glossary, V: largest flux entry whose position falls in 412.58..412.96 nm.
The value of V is 10.2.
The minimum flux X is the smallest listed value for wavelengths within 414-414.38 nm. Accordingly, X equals 8.41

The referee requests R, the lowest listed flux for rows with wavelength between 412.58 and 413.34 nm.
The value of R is 7.66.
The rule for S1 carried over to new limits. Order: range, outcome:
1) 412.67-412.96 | 9.48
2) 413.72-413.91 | 9.15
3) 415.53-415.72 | 7.71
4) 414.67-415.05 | 8.24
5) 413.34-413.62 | 9.17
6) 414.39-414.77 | 8.85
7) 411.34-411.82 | 9.51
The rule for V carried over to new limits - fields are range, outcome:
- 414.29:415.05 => 9.27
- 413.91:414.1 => 10.3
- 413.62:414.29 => 10.4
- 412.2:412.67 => 10.9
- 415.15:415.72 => 8.44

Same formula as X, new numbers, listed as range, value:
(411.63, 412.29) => 8.22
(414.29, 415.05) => 7.04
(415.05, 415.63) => 6.66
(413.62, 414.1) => 7.97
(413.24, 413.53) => 8.12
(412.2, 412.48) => 9.07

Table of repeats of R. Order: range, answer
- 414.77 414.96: 8.21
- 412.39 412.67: 8.81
